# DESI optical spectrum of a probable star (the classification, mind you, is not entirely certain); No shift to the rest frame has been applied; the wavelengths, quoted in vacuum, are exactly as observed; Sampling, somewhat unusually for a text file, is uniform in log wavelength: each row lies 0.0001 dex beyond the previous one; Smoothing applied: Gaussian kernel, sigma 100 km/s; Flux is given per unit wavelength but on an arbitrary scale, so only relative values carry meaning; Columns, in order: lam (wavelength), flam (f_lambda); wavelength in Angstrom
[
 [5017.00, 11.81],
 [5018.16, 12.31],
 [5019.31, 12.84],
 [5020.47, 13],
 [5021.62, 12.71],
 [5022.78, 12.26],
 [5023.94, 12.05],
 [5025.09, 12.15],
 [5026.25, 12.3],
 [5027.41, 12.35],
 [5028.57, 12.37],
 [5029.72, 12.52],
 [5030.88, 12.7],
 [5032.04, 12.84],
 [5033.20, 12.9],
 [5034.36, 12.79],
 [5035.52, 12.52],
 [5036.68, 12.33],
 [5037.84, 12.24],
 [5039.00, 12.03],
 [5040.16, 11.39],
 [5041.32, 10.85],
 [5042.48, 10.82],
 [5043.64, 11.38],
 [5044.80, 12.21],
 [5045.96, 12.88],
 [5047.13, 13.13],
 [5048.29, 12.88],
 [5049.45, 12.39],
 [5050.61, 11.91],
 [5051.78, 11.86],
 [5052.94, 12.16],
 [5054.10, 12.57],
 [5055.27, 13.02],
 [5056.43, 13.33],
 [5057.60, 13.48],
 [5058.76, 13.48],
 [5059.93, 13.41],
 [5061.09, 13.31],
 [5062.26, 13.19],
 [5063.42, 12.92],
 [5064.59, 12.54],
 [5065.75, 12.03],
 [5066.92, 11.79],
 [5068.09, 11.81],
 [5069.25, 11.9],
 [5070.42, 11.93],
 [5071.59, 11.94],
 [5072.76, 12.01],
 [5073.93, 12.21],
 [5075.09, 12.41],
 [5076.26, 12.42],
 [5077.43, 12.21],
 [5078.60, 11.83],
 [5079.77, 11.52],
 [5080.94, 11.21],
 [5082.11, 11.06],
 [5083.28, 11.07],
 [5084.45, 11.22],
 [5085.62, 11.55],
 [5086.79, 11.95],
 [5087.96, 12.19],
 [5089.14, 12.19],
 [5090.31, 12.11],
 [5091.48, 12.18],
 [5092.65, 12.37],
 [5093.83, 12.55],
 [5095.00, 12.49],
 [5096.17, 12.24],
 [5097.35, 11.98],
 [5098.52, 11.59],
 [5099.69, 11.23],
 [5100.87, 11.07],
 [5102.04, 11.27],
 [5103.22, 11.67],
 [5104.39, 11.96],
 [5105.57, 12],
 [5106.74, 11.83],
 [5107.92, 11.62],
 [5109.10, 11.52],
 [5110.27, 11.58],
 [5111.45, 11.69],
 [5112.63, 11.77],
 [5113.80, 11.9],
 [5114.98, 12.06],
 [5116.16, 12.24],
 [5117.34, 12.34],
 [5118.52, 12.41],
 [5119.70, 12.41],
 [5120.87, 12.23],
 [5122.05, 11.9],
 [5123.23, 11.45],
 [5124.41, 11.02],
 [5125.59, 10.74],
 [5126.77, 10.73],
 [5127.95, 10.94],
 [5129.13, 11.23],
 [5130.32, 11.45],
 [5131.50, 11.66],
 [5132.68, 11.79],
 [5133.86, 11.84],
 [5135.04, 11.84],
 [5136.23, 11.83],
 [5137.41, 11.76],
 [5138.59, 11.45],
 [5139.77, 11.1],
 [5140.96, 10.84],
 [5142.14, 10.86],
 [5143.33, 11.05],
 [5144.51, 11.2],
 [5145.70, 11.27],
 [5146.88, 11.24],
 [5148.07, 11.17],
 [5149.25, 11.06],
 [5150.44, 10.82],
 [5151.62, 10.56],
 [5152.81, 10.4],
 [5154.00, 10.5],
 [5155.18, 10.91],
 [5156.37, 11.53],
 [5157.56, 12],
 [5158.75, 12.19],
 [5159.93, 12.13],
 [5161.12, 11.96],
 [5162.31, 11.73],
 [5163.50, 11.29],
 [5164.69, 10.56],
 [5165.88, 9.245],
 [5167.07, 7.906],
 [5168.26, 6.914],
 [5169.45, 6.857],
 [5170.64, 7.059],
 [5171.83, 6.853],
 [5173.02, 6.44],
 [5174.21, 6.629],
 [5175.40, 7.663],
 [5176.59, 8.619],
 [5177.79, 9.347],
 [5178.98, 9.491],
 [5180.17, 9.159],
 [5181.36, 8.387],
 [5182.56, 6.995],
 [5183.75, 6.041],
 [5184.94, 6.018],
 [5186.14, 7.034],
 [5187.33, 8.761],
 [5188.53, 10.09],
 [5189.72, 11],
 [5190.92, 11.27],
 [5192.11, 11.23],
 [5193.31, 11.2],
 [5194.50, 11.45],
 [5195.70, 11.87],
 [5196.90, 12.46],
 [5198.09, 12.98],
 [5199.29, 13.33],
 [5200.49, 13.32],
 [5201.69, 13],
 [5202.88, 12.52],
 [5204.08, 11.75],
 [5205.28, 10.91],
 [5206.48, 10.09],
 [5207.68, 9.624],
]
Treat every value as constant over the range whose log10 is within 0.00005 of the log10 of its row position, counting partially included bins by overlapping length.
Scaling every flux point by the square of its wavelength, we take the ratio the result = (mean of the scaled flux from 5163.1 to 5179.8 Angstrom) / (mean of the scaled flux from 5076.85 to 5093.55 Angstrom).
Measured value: 0.72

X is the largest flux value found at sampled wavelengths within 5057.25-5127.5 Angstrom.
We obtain 13.48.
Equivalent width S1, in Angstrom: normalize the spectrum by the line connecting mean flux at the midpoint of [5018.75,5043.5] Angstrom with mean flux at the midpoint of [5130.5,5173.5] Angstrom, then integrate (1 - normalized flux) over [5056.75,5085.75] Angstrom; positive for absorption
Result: -1.2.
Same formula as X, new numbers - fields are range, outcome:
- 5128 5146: 11.84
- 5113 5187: 12.41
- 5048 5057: 13.33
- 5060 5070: 13.31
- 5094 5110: 12.49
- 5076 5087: 12.42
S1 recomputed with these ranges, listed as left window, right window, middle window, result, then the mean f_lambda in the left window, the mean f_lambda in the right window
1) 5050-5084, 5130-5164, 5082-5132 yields 0.3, 12.3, 11.4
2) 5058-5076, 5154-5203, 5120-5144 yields -1.0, 12.5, 9.87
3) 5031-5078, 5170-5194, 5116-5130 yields -1.8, 12.4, 8.48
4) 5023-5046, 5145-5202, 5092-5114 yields -1.4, 12.2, 9.98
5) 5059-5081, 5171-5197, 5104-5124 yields -1.7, 12.3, 8.92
